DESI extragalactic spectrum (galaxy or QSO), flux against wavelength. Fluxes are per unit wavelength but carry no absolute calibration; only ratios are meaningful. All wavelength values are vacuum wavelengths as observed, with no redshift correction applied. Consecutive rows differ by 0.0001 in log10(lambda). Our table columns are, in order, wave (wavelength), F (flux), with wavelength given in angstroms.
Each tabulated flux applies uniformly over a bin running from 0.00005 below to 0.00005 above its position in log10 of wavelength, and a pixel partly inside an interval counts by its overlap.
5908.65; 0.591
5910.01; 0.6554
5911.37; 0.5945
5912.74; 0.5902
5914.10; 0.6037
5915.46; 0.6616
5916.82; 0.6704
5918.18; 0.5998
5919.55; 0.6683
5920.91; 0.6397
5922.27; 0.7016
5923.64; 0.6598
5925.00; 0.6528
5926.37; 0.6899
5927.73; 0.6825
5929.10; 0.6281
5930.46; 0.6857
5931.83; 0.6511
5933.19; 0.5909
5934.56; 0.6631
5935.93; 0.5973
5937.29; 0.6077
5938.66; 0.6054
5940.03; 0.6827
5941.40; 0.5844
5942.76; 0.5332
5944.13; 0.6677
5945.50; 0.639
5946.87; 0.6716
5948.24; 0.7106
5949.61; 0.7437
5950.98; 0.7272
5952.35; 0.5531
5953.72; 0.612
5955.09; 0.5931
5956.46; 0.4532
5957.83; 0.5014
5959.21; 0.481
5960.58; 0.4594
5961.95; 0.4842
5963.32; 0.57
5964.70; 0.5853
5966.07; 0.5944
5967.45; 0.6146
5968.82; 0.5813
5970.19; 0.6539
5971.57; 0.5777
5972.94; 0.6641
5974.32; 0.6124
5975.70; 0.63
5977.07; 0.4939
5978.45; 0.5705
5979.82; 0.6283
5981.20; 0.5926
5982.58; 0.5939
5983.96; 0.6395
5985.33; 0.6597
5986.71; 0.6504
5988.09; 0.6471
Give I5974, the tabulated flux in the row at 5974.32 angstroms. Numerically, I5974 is 0.6124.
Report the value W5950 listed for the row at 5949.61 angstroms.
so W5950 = 0.7437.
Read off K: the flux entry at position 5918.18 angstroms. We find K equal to 0.5998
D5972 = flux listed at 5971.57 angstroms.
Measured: 0.5777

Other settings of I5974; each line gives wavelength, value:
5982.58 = 0.5939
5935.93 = 0.5973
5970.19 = 0.6539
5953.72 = 0.612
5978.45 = 0.5705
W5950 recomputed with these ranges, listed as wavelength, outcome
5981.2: 0.5926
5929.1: 0.6281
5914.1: 0.6037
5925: 0.6528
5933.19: 0.5909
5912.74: 0.5902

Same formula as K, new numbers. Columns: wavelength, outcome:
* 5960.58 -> 0.4594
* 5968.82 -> 0.5813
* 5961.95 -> 0.4842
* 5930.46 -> 0.6857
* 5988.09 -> 0.6471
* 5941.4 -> 0.5844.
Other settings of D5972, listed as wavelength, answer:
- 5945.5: 0.639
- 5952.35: 0.5531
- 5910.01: 0.6554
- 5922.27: 0.7016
